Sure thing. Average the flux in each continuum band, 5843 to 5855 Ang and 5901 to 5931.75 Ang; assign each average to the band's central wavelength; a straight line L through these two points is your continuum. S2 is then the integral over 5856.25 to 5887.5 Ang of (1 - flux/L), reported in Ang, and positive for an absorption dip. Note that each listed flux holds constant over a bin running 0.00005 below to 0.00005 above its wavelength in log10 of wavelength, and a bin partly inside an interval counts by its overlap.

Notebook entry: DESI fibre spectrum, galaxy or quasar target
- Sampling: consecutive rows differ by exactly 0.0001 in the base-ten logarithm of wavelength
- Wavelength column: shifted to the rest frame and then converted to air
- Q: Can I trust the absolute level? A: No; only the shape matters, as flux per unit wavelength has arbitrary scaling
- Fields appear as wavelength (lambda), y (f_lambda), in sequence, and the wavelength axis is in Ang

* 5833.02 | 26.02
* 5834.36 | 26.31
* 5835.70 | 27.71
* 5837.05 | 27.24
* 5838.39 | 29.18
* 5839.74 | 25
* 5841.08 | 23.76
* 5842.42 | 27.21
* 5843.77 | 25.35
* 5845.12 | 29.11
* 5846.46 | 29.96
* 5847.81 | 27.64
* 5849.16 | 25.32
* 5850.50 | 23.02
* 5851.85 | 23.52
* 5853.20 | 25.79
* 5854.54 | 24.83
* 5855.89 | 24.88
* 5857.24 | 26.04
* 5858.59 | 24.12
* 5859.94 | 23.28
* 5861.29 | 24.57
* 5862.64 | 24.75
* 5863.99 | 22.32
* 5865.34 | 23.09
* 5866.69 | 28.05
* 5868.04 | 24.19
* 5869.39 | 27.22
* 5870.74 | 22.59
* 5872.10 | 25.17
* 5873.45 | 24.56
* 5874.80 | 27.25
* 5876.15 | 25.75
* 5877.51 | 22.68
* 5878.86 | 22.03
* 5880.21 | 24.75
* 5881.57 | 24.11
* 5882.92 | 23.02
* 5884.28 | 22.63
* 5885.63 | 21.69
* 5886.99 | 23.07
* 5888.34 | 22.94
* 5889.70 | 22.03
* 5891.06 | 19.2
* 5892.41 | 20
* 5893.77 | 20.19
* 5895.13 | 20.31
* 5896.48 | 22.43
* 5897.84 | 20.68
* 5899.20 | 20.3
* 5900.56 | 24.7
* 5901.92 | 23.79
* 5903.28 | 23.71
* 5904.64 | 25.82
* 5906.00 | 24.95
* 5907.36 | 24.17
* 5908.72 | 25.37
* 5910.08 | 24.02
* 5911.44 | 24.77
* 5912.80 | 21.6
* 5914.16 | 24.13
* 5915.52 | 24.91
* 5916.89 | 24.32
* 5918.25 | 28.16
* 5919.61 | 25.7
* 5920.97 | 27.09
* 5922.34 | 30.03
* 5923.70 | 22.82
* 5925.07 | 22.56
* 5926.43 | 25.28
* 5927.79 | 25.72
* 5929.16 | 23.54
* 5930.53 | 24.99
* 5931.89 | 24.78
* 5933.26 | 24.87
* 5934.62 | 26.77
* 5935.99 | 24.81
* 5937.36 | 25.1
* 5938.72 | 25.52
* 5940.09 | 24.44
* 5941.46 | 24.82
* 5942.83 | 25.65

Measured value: 1.8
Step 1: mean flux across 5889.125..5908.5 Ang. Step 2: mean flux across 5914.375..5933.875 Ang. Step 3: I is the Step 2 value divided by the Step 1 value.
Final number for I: 1.13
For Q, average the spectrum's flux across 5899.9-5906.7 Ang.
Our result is 24.6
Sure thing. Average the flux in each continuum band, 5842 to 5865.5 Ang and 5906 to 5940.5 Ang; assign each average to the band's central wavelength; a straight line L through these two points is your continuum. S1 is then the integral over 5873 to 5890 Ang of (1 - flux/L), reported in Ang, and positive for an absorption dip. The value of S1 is 1.1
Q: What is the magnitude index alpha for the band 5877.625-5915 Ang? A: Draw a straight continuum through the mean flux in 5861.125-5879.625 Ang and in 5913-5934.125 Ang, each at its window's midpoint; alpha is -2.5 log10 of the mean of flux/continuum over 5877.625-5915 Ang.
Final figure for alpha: 0.09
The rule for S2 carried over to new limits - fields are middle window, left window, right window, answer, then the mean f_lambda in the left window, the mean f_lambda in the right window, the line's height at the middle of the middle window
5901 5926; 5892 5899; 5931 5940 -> -2.4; 20.7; 25.3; 22.8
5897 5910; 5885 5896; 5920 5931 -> -0.6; 21.2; 25.3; 22.7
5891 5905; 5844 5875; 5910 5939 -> 1.8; 25.2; 25.1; 25.2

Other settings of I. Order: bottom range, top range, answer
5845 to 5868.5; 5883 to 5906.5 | 0.88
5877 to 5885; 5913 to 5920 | 1.08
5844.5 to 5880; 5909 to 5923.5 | 1.01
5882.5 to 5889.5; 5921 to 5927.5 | 1.12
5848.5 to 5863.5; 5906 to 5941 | 1.02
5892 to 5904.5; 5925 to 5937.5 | 1.13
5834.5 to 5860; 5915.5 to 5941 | 0.97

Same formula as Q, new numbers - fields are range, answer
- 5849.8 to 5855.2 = 24.3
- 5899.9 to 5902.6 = 24.2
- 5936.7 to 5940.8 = 25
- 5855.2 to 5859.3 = 25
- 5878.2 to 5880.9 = 23.4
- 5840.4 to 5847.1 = 27.1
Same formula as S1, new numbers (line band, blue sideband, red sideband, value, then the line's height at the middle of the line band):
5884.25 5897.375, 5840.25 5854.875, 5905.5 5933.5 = 2.1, 25.4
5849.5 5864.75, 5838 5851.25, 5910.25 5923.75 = 1.2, 26.3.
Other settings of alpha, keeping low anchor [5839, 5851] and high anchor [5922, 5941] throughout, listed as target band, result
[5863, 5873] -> 0.06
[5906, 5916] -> 0.05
